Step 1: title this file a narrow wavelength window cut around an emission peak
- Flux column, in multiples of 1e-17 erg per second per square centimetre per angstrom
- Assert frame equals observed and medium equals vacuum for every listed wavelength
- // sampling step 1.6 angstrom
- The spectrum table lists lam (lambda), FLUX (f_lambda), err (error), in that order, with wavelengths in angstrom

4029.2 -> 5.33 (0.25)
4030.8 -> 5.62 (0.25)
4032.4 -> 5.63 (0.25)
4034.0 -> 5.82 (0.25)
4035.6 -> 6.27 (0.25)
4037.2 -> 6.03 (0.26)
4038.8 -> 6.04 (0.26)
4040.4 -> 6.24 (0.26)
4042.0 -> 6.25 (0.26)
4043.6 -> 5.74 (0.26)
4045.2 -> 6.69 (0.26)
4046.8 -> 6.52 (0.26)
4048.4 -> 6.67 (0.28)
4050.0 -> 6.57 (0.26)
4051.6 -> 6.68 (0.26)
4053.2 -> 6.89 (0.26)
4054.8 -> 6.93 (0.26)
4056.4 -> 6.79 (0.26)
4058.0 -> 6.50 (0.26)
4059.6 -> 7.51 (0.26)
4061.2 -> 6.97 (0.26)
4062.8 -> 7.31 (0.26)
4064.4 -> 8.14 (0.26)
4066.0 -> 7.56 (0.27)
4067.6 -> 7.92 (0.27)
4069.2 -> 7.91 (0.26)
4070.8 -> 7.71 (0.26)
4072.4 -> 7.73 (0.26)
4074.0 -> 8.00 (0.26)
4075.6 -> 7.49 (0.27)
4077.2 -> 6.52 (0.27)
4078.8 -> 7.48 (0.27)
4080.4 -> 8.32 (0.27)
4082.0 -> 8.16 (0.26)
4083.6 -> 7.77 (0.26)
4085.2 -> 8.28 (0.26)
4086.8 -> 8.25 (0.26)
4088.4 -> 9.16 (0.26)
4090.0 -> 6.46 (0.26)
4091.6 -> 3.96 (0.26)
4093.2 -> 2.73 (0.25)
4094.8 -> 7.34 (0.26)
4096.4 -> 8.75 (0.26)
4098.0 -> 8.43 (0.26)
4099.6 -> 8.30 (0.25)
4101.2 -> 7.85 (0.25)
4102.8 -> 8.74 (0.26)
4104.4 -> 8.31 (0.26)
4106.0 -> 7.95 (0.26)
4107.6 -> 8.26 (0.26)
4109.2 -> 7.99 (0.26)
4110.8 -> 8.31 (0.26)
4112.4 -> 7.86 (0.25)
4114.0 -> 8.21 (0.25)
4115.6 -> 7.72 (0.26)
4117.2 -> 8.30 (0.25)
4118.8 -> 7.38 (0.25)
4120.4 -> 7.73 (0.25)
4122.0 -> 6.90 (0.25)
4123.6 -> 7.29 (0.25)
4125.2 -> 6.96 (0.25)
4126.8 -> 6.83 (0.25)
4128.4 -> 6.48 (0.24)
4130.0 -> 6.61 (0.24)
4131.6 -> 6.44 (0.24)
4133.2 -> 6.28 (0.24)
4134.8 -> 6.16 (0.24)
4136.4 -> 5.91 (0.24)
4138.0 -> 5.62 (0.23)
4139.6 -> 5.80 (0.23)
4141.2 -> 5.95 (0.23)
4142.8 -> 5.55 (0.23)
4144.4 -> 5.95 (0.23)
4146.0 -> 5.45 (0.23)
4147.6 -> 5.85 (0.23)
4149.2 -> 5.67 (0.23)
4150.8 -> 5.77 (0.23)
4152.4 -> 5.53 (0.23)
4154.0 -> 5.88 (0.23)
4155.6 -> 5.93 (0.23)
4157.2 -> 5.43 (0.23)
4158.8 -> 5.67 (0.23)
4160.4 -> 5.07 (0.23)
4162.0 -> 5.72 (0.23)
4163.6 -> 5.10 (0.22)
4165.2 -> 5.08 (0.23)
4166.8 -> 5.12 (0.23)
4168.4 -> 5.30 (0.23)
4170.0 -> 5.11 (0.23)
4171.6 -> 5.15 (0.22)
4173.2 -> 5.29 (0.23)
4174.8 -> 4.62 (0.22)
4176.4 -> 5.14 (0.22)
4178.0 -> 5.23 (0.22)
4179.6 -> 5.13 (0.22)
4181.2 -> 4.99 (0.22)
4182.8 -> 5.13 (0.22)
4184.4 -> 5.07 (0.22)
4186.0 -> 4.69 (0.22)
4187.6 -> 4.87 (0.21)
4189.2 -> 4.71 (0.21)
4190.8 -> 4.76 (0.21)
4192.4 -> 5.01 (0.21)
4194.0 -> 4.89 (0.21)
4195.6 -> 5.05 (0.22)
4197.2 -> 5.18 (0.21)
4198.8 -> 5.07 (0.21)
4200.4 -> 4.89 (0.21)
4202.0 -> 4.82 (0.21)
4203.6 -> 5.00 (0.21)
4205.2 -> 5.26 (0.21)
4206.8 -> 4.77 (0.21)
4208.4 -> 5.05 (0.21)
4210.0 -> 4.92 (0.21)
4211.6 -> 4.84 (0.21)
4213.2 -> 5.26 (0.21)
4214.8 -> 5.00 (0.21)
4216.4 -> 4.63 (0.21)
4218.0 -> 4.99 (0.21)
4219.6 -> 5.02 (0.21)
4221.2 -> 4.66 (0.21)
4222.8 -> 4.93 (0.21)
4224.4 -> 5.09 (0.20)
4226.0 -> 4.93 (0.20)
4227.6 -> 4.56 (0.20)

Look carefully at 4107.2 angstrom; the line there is C IV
